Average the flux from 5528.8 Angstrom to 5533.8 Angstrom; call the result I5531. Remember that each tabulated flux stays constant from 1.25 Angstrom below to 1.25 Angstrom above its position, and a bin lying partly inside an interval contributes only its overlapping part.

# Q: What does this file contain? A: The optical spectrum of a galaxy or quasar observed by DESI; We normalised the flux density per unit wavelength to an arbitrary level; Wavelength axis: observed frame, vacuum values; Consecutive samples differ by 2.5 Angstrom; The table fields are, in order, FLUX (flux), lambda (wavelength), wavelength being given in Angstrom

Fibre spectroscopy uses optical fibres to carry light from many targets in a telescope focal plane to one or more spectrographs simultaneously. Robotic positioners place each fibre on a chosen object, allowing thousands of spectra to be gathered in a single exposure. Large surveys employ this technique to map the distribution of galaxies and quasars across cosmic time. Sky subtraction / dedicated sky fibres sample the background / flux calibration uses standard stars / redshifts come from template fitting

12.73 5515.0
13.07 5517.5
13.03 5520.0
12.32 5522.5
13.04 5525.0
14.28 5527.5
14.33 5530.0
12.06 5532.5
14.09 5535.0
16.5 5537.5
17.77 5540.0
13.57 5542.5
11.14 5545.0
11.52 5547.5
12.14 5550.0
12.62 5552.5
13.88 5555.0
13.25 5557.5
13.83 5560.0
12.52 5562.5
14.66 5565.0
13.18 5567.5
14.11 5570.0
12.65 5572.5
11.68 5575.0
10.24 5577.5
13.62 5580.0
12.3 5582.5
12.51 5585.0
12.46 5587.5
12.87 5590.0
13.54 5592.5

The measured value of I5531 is 13.2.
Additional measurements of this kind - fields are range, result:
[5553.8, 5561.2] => 13.7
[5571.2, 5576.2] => 12.2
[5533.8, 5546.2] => 14.6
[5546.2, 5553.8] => 12.1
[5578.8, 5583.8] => 12.9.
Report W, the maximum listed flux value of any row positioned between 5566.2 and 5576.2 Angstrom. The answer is 14.11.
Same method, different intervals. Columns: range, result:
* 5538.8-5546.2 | 17.77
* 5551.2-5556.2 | 13.88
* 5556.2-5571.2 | 14.66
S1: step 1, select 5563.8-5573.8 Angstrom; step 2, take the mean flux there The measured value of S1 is 13.6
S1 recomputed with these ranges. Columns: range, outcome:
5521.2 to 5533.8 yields 13.2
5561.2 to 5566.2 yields 13.6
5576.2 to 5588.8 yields 12.2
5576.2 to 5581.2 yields 11.9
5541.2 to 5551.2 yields 12.1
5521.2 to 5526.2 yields 12.7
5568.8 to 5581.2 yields 12.4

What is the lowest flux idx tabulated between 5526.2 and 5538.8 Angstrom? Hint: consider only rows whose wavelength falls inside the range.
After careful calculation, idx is 12.06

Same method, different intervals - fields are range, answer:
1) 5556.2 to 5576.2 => 11.68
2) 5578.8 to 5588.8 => 12.3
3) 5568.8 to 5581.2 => 10.24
